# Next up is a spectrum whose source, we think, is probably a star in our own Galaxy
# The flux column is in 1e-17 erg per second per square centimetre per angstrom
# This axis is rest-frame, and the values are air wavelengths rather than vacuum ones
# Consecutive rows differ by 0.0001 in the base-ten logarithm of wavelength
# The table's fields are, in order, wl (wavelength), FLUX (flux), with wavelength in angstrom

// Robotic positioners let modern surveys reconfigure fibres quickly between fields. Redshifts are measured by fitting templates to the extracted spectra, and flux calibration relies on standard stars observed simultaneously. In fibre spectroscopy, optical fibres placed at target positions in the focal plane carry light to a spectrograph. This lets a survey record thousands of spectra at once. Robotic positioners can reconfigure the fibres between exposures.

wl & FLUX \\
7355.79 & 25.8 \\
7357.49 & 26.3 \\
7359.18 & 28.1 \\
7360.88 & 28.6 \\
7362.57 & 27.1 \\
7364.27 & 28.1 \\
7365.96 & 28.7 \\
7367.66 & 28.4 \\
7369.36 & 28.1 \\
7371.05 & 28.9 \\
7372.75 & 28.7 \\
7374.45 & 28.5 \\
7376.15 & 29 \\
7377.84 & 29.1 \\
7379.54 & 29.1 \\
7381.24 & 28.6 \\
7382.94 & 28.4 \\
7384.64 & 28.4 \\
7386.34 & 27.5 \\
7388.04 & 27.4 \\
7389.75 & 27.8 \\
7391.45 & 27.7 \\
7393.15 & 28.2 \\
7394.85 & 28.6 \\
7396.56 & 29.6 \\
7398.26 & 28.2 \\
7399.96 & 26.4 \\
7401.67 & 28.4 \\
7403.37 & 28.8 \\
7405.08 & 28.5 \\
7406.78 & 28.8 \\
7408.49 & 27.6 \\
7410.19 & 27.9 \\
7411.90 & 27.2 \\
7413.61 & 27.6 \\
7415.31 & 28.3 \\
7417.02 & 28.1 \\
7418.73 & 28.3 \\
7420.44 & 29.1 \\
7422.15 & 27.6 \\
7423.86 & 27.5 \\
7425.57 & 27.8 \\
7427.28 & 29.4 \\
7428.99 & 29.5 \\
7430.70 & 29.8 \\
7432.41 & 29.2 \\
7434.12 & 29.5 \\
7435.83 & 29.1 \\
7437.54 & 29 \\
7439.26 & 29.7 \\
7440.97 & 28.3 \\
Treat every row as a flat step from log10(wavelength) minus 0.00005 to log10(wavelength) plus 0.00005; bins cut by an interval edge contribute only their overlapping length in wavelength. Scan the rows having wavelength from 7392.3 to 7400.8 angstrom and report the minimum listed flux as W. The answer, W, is 26.4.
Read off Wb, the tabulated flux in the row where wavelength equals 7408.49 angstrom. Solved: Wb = 27.6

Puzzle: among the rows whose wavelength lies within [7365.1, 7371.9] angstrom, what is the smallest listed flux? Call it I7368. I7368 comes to 28.1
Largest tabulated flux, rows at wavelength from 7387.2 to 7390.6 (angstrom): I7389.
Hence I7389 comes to 27.8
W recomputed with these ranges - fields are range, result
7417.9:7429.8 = 27.5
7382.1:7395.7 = 27.4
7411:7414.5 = 27.2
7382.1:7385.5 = 28.4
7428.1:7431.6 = 29.5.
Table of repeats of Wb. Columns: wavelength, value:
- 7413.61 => 27.6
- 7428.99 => 29.5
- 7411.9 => 27.2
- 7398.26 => 28.2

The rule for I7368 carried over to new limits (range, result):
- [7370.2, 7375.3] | 28.5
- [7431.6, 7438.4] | 29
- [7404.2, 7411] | 27.6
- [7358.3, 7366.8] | 27.1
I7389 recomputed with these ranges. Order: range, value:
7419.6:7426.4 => 29.1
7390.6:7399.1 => 29.6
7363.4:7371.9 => 28.9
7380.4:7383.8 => 28.6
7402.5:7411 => 28.8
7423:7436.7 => 29.8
